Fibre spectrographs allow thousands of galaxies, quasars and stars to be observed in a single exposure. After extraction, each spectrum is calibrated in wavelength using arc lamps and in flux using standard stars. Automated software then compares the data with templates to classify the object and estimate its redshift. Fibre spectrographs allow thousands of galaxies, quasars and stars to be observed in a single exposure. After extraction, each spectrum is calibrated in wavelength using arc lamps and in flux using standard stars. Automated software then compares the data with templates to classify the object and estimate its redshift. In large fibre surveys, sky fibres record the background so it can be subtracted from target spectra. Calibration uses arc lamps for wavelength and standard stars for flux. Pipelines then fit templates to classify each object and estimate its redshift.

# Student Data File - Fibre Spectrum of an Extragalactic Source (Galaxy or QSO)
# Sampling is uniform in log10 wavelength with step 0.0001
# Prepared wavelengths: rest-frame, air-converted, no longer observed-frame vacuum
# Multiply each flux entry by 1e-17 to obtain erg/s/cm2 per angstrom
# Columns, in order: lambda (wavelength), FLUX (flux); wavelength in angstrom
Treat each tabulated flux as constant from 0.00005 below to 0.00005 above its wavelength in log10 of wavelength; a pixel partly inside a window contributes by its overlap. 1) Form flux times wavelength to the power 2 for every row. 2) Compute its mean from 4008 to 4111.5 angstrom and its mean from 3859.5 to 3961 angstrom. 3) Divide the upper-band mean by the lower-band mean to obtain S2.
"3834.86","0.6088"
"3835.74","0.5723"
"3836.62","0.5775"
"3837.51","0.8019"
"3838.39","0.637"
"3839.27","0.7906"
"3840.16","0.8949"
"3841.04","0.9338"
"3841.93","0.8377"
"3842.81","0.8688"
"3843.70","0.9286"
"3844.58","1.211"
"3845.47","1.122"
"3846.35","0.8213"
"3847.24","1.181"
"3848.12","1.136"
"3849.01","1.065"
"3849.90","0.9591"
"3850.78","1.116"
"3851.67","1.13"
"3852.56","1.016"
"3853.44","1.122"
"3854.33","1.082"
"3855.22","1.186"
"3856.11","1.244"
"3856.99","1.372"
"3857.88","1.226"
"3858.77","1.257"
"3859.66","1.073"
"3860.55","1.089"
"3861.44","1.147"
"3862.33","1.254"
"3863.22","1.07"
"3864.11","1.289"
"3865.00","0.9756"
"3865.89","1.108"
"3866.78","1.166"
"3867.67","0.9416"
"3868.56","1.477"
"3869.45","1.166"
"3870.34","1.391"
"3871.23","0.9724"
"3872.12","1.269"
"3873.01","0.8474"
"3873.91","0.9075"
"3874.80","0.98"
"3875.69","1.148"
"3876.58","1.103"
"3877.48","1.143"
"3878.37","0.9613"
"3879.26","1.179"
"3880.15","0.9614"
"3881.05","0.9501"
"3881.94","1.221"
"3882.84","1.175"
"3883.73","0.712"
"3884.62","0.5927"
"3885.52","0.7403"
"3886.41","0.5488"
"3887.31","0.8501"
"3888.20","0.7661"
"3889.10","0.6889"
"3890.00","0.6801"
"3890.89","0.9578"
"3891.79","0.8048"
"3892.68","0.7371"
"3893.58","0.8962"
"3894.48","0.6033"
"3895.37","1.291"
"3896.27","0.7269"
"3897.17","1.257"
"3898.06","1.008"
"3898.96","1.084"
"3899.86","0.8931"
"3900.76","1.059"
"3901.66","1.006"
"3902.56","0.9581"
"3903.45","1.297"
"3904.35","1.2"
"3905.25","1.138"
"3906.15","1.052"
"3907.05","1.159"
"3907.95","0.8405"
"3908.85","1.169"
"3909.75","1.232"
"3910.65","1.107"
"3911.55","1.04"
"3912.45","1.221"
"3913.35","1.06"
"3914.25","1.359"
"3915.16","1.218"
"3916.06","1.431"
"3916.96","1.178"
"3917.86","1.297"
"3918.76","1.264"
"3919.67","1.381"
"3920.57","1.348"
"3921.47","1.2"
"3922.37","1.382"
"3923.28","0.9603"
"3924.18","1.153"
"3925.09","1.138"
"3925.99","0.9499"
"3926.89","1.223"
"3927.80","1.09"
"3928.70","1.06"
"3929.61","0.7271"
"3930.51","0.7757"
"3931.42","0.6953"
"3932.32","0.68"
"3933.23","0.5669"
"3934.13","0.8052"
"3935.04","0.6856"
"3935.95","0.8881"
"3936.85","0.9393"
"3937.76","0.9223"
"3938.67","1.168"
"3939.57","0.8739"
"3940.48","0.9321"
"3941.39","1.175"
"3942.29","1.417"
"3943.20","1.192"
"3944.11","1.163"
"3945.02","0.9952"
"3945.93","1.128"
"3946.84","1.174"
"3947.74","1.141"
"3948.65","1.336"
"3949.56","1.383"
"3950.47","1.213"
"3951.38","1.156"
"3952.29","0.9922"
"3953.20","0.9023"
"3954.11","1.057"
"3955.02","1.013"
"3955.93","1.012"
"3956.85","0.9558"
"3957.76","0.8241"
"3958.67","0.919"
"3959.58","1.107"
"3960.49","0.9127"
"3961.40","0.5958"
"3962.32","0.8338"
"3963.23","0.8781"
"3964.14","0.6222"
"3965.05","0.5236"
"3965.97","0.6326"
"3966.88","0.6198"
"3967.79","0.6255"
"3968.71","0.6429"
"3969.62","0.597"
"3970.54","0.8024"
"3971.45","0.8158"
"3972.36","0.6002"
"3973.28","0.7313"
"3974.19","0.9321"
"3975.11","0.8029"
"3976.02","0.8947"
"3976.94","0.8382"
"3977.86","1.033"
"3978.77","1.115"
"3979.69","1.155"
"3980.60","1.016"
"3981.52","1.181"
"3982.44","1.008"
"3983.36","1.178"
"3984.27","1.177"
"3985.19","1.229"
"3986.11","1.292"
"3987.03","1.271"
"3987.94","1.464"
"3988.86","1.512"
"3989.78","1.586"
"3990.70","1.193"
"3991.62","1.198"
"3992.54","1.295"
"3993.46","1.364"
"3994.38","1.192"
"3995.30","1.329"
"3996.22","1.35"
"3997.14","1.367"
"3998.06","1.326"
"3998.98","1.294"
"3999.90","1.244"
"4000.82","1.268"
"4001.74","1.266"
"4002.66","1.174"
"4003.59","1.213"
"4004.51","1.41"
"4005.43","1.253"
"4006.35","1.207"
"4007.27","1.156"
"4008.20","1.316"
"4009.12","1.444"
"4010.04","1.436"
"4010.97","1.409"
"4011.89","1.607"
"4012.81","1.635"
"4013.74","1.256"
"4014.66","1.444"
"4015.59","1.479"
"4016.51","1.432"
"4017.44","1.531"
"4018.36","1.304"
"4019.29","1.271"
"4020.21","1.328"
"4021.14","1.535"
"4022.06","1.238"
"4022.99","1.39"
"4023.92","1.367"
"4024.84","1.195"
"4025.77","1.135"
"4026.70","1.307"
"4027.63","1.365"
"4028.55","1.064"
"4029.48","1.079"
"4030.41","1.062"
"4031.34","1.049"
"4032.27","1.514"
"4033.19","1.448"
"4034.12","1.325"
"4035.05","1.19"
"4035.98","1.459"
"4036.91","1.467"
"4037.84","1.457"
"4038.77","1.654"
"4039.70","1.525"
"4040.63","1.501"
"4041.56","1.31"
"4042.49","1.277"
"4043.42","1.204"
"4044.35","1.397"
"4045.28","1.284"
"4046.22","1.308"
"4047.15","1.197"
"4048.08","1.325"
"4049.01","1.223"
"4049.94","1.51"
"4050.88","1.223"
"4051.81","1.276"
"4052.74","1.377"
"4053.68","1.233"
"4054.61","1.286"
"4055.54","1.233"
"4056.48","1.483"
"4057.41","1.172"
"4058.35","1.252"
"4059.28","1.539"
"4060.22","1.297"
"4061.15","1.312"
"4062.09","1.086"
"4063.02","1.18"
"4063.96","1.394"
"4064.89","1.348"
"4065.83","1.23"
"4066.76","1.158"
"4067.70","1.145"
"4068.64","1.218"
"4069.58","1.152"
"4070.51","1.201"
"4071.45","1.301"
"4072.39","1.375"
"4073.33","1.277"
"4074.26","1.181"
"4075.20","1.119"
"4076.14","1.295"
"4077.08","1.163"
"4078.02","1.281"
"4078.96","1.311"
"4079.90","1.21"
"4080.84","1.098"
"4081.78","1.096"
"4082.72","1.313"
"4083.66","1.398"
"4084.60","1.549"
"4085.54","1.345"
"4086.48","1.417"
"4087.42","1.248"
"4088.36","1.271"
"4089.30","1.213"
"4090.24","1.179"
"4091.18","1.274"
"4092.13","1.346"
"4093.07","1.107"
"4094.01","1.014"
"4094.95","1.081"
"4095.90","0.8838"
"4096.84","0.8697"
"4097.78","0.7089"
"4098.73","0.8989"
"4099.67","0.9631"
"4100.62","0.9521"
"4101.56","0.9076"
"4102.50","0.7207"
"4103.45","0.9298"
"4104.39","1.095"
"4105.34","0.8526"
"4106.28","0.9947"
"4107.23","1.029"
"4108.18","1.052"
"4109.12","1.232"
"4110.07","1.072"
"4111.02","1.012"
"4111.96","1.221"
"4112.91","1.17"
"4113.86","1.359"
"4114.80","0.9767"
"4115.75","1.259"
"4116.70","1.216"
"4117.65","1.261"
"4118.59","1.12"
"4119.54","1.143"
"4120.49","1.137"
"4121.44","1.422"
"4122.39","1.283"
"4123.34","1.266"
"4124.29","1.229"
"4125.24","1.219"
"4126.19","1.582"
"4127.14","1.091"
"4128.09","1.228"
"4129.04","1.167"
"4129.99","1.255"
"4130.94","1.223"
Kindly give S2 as 1.29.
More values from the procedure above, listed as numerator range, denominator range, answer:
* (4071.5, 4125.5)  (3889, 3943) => 1.22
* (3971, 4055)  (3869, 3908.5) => 1.39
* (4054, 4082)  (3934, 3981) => 1.41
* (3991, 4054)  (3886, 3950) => 1.35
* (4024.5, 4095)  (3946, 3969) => 1.45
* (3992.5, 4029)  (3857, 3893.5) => 1.40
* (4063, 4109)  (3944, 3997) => 1.18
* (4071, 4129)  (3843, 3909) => 1.25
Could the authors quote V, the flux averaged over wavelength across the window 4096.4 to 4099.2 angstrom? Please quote 0.825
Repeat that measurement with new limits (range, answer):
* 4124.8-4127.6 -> 1.3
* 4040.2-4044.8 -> 1.34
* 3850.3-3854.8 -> 1.09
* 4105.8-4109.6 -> 1.08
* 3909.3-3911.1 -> 1.17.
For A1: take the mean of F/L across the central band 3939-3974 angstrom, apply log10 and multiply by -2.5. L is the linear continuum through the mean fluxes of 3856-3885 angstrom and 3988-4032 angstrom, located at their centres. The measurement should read 0.30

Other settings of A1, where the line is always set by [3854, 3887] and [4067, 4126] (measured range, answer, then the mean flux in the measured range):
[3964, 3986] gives 0.262 mag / 0.876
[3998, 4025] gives -0.196 mag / 1.35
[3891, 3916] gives 0.033 mag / 1.06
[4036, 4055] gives -0.188 mag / 1.35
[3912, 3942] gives 0.043 mag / 1.05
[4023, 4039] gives -0.148 mag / 1.3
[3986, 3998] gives -0.195 mag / 1.34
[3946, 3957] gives -0.010 mag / 1.12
